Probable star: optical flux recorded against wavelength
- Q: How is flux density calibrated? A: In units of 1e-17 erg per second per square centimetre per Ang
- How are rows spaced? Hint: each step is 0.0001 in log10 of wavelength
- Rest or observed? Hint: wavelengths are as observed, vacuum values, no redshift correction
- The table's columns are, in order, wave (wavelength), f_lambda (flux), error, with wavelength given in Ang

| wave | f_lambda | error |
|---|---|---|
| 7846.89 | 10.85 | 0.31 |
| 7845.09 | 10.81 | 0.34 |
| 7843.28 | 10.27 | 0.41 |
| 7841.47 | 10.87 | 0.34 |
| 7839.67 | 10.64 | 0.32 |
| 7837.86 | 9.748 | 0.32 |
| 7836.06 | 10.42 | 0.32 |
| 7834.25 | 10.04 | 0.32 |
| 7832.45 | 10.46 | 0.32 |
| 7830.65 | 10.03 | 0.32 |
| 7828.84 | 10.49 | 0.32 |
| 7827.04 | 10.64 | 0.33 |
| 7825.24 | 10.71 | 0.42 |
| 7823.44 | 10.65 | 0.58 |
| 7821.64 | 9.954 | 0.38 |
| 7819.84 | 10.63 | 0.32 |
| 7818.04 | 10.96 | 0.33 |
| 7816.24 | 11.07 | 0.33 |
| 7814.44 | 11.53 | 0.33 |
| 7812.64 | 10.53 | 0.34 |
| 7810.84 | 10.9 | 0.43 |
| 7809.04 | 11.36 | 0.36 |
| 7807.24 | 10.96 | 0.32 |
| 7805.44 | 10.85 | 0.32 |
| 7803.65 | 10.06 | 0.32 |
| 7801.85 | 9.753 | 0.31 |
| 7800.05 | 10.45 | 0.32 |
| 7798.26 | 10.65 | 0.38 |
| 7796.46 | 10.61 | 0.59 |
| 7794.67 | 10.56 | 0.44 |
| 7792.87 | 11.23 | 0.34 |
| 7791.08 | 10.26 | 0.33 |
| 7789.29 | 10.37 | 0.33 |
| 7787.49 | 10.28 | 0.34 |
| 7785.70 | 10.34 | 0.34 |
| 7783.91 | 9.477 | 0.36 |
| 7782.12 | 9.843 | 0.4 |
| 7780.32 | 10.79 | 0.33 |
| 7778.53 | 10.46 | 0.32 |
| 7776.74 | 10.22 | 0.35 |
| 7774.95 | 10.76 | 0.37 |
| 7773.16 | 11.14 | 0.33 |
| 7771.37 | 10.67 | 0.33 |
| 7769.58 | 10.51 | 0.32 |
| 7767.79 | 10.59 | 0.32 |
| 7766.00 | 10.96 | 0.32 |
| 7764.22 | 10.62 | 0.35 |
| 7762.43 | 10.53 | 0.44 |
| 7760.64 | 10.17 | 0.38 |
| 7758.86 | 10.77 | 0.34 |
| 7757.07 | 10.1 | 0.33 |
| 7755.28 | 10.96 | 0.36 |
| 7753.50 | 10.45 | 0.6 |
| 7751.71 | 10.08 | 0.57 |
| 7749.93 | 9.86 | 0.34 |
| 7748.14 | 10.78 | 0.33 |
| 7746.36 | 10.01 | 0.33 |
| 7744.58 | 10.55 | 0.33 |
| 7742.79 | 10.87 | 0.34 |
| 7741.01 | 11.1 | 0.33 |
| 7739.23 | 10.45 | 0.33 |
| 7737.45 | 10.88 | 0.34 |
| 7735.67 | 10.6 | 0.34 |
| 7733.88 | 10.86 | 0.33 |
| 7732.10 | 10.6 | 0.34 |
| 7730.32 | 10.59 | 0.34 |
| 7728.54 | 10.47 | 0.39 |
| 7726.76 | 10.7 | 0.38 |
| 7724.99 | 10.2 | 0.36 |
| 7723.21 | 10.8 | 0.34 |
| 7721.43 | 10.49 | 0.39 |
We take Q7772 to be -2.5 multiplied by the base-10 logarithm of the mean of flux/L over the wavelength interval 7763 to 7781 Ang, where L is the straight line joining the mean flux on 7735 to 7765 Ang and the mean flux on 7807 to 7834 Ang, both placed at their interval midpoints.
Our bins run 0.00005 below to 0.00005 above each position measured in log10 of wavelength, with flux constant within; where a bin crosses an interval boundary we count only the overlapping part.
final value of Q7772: -0.010 mag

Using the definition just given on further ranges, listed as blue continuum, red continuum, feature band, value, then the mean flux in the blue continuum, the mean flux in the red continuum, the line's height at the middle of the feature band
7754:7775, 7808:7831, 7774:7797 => 0.03 mag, 10.6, 10.7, 10.7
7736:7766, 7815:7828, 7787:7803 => 0.02 mag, 10.5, 10.7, 10.6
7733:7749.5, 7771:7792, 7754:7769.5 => -0.01 mag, 10.7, 10.4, 10.5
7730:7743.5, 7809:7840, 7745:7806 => 0.02 mag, 10.7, 10.6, 10.7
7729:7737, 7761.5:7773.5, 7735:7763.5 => 0.02 mag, 10.7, 10.7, 10.7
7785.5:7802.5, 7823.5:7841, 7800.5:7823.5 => -0.03 mag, 10.5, 10.4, 10.4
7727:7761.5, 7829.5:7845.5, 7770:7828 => -0.02 mag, 10.5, 10.3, 10.4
